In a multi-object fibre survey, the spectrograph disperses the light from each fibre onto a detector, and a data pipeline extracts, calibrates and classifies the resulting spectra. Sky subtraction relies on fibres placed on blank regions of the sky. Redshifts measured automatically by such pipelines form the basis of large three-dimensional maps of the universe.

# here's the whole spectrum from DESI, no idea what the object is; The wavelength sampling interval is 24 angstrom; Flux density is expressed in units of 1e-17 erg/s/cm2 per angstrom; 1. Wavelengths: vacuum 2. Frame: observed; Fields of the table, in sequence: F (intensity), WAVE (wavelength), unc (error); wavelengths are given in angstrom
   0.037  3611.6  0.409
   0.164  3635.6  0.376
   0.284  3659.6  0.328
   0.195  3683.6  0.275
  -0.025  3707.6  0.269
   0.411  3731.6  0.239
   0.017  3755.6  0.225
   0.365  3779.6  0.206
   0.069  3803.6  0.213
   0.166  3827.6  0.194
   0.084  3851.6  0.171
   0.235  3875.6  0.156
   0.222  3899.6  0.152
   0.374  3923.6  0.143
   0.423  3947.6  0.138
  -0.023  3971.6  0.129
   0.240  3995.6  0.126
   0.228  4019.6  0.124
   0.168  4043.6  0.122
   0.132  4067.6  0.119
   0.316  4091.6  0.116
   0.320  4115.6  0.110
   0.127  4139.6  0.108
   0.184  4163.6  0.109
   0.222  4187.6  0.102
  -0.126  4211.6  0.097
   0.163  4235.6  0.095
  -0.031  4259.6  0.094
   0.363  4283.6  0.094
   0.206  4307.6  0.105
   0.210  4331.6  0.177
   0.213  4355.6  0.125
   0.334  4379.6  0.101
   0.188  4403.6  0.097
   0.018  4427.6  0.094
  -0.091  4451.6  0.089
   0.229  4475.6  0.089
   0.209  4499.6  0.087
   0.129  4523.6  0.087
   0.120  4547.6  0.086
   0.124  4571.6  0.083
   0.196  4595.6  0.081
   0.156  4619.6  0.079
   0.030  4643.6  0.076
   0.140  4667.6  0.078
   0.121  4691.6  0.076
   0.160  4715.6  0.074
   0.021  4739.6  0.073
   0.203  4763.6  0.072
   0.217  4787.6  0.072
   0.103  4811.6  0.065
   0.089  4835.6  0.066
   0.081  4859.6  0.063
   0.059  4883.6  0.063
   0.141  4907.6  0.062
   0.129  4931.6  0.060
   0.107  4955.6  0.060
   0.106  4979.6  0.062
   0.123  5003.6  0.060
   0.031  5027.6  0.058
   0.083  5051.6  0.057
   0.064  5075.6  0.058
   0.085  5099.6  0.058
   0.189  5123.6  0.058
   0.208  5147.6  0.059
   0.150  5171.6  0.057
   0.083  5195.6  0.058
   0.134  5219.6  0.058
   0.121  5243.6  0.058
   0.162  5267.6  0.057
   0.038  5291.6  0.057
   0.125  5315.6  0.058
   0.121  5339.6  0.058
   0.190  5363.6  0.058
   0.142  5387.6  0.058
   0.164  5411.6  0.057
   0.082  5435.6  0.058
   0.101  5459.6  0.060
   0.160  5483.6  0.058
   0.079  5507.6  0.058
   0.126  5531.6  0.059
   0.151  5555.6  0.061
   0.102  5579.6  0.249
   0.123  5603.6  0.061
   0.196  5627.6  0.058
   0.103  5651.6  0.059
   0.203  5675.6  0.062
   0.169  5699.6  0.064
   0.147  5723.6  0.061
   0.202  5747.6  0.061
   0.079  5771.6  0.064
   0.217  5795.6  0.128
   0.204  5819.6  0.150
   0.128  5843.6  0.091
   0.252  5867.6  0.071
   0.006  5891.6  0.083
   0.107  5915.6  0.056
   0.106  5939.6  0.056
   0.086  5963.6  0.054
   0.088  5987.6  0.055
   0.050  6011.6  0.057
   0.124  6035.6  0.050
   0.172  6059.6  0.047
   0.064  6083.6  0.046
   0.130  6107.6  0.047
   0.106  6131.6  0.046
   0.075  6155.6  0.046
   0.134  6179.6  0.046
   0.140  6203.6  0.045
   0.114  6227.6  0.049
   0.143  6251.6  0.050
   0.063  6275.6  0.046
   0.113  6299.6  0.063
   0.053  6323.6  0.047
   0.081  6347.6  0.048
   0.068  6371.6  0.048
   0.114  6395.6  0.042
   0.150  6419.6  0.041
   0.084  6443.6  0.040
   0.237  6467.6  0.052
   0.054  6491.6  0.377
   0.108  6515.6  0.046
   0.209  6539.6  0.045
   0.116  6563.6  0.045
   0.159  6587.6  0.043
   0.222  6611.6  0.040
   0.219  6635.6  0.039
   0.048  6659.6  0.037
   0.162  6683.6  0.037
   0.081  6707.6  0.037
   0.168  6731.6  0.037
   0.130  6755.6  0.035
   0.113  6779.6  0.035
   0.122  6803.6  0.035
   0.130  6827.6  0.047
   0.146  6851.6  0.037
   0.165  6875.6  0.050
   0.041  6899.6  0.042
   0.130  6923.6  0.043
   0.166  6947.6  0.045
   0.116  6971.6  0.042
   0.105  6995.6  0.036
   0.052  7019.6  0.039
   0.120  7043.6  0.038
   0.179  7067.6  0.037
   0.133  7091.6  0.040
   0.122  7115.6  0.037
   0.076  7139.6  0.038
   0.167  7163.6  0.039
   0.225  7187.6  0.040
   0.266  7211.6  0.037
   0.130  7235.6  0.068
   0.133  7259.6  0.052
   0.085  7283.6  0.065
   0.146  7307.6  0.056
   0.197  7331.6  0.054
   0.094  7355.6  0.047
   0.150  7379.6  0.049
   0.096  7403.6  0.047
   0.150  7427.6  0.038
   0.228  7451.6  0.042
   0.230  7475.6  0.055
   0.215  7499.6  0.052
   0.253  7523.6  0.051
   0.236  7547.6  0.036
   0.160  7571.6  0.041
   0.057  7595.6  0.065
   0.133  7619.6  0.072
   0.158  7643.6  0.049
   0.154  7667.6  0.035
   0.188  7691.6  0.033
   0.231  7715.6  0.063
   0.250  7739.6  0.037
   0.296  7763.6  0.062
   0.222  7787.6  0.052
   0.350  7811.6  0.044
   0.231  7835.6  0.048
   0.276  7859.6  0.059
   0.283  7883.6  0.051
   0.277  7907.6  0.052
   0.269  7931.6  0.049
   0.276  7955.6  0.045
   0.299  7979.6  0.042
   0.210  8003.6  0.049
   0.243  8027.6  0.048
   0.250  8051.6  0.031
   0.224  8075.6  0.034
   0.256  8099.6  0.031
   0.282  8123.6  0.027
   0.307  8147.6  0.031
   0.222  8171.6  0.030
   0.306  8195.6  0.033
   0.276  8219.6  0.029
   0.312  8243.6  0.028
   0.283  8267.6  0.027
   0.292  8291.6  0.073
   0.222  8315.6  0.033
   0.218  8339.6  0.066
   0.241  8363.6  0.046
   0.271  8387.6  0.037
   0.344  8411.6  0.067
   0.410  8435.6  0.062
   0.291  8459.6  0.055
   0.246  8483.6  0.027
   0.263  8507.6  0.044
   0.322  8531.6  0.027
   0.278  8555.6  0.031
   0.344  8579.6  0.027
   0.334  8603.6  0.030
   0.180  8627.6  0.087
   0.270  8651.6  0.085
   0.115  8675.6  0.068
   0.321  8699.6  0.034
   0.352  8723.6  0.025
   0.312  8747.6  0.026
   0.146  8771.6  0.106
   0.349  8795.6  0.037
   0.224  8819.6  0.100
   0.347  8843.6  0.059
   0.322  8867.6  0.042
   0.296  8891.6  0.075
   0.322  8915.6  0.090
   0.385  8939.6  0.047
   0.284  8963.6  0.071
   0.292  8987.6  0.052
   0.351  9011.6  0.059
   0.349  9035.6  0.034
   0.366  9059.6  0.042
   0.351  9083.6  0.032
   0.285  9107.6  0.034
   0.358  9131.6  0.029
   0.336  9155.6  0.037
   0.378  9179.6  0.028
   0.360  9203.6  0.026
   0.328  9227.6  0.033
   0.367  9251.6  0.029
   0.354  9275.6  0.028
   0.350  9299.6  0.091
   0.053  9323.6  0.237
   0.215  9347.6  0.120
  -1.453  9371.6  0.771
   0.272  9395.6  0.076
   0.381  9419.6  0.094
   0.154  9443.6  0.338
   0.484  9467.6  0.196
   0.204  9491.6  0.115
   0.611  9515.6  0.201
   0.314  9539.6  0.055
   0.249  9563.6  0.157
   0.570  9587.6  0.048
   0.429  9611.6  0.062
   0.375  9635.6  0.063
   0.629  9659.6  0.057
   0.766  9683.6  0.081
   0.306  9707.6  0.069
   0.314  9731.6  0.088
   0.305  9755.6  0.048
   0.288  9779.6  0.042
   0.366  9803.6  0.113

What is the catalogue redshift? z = 0.932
